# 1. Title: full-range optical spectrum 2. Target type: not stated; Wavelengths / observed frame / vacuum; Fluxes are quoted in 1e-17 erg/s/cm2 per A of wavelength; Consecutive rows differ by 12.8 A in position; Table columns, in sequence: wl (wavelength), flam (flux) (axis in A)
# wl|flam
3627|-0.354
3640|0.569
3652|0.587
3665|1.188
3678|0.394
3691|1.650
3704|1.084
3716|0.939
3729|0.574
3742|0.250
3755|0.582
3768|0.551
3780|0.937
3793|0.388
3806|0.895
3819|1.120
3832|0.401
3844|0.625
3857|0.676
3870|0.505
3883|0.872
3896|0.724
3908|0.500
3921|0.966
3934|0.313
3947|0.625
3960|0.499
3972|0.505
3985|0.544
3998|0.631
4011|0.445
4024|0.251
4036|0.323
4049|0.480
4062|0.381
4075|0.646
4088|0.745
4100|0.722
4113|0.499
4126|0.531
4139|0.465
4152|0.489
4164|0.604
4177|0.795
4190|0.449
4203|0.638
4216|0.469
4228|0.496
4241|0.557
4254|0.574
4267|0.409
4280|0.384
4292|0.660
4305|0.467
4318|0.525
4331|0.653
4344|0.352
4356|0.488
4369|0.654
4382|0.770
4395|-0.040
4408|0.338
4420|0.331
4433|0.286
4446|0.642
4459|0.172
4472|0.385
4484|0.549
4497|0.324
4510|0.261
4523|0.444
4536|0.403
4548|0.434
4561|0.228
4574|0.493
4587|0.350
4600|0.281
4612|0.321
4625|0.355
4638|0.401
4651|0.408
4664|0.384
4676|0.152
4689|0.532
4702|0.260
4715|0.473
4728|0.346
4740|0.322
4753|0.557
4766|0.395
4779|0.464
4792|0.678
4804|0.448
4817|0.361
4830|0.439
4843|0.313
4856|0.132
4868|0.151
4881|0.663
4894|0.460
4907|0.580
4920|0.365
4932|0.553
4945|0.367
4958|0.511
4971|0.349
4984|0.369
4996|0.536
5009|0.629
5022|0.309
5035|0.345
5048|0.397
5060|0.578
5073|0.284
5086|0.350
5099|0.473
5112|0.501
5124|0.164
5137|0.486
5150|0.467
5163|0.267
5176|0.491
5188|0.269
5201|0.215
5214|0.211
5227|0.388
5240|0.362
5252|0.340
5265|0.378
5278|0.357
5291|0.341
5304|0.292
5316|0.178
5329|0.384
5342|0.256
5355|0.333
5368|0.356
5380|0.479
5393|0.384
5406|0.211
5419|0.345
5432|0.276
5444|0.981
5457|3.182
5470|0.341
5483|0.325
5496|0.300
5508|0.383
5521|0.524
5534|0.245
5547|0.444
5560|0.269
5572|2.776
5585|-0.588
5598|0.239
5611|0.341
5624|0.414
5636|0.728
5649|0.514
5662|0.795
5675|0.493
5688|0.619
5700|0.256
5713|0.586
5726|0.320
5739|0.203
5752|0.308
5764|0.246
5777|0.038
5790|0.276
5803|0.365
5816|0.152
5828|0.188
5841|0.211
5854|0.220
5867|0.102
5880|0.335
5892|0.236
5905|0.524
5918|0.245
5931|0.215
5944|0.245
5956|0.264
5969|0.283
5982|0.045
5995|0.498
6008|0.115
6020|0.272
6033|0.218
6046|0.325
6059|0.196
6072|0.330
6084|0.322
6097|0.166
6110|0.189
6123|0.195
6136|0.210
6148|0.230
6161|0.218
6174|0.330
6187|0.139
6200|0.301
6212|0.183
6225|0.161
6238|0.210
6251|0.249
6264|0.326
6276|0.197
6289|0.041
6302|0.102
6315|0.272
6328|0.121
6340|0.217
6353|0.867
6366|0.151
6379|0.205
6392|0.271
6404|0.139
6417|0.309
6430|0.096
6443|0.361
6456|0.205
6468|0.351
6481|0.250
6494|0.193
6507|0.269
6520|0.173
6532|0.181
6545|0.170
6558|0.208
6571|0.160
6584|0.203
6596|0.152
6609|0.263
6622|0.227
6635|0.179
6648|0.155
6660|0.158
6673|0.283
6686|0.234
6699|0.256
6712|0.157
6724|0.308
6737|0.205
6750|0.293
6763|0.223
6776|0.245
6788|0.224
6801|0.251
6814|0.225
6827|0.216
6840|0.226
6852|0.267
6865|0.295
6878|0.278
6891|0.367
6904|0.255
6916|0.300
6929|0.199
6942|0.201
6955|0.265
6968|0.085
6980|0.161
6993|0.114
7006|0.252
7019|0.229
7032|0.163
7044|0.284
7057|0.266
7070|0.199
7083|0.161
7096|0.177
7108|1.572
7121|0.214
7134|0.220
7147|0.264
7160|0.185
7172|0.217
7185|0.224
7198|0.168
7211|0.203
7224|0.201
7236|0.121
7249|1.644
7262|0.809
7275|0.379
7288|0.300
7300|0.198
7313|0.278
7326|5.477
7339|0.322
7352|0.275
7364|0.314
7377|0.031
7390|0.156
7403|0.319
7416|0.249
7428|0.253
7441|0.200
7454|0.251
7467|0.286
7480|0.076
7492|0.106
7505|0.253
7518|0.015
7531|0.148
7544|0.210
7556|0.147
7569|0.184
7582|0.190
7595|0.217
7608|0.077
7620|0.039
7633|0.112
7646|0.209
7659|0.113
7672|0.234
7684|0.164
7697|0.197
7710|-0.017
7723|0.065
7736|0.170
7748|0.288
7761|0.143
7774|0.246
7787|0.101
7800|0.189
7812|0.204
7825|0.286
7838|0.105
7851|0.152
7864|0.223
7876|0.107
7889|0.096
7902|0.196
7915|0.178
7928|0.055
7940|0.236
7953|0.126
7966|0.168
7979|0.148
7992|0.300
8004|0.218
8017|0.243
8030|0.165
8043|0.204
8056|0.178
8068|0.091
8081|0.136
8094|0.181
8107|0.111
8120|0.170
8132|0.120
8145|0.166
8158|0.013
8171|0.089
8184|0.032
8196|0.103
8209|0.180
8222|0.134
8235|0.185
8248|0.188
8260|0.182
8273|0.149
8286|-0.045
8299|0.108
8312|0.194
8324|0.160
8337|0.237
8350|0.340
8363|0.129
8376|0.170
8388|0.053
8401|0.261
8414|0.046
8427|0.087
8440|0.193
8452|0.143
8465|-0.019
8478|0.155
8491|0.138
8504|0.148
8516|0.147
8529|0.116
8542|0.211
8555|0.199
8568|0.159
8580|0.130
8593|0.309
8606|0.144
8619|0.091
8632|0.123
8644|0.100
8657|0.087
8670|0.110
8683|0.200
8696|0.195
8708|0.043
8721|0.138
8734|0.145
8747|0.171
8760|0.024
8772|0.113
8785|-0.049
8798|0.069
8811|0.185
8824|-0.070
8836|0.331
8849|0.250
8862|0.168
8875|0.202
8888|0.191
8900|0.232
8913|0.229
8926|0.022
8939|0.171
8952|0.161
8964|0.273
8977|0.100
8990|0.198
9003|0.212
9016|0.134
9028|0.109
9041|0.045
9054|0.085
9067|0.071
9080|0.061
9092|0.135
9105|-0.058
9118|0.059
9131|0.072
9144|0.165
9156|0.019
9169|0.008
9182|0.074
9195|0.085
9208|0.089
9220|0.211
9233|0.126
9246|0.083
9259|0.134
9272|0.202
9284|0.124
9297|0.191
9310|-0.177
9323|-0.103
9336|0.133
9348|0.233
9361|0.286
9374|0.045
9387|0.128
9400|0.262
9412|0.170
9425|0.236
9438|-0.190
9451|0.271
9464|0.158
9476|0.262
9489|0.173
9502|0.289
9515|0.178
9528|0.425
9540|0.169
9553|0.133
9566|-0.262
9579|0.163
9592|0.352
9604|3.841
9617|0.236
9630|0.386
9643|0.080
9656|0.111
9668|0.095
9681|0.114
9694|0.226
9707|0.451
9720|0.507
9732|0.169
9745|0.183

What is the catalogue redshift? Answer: 0.463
